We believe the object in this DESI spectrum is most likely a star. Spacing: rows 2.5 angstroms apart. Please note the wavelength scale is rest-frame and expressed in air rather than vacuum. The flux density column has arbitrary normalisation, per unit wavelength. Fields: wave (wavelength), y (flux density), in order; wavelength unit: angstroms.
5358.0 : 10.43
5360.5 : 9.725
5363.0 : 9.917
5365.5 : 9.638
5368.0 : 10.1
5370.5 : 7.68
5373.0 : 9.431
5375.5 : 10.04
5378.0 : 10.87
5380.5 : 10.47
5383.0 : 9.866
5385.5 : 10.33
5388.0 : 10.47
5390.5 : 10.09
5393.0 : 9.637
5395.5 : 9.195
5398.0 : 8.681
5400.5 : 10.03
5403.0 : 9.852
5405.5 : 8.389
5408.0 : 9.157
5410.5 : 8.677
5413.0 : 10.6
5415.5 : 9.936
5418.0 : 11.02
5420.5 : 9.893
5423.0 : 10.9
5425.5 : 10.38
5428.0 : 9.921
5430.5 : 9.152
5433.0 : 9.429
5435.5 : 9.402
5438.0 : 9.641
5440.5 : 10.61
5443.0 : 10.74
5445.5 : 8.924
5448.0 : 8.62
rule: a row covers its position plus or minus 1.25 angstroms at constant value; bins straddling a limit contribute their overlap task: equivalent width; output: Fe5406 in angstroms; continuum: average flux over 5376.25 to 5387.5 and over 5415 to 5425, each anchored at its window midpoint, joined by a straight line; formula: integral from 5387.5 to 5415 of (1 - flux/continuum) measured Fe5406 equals 2.4 angstroms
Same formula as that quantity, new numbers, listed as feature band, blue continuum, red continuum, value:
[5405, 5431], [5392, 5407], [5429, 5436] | -1.6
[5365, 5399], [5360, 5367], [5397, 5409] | -0.9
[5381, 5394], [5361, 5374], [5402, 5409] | -1.2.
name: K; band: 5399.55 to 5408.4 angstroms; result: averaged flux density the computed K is 9.35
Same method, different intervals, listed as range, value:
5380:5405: 9.8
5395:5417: 9.42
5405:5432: 9.86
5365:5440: 9.77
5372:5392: 10.2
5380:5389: 10.3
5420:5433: 10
